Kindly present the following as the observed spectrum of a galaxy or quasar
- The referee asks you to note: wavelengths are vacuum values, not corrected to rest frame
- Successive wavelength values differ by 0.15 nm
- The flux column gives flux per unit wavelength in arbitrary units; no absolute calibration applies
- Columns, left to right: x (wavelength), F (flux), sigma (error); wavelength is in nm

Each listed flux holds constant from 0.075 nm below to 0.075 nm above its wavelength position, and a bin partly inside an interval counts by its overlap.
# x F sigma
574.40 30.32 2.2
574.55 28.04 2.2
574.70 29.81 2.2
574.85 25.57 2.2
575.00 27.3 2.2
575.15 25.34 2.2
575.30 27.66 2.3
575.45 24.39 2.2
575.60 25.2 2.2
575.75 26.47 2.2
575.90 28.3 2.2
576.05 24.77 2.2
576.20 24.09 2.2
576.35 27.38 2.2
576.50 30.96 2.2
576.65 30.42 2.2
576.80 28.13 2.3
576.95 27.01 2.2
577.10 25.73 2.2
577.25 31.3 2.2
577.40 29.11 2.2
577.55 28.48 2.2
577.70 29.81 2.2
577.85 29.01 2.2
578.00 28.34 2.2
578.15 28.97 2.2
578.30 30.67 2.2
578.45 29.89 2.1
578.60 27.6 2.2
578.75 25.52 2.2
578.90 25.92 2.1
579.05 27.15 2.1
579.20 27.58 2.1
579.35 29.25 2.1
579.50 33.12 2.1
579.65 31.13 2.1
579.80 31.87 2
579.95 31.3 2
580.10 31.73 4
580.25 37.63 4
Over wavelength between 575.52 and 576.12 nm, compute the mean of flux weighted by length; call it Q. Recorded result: 26.2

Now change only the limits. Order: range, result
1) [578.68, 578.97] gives 25.7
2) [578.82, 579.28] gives 26.9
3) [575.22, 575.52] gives 26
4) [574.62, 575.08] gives 27.5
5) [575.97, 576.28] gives 24.5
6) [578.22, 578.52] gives 30.3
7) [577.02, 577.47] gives 28.7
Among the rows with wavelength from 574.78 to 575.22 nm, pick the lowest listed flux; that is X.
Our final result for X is 25.34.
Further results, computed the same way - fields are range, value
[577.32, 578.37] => 28.34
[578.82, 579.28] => 25.92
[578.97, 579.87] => 27.15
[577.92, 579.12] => 25.52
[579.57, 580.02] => 31.13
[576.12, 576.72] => 24.09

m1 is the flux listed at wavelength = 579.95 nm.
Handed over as 31.3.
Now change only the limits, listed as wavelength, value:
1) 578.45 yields 29.89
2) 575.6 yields 25.2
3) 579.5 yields 33.12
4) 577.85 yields 29.01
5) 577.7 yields 29.81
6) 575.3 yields 27.66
